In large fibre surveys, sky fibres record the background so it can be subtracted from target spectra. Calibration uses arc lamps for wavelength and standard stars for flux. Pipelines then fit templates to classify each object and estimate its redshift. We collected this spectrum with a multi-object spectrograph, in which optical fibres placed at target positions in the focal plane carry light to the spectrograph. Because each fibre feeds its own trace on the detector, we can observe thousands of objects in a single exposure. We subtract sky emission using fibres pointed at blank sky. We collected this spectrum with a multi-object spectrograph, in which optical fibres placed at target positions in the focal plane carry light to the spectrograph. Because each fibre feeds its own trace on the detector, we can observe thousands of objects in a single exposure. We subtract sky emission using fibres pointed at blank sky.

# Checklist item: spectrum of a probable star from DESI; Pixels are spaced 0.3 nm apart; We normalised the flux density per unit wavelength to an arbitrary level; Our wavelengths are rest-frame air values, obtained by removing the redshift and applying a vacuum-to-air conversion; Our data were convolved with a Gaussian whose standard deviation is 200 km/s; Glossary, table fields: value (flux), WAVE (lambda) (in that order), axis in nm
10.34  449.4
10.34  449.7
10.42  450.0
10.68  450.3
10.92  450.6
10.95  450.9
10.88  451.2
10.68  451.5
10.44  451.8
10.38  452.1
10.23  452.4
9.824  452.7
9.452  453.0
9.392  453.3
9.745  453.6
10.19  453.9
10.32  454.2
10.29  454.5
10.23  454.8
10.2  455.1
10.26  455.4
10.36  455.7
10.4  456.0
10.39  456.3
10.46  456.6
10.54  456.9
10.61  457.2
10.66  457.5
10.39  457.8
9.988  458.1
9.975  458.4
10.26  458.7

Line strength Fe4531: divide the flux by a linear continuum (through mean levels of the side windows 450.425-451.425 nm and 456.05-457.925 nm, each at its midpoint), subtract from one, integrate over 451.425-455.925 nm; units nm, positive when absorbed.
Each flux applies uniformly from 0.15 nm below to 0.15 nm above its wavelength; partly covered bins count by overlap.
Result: 0.25 nm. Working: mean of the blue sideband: 10.9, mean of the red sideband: 10.5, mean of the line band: 10.1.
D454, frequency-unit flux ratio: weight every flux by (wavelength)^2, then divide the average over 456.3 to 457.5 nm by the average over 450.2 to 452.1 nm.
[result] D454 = 1.0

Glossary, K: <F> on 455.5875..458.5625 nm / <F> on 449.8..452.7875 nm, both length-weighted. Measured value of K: 0.98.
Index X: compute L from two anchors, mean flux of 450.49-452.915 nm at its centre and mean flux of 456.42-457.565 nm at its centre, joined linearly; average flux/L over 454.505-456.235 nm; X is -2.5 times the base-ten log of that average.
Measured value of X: 0.03 mag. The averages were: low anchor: 10.5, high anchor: 10.6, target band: 10.3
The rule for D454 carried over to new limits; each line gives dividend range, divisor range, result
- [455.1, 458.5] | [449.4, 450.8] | 1.01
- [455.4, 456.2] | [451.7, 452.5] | 1.02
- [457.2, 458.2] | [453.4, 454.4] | 1.05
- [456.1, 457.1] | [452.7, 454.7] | 1.07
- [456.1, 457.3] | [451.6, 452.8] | 1.04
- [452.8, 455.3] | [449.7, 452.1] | 0.95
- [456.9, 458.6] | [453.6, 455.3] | 1.03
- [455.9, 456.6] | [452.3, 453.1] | 1.08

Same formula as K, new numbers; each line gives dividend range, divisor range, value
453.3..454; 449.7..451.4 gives 0.92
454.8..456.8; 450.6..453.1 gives 0.99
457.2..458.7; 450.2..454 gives 1.00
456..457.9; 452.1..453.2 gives 1.06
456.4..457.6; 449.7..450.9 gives 0.99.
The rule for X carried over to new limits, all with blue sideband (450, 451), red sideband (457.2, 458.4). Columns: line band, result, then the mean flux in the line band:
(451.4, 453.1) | 0.05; 10.2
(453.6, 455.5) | 0.03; 10.2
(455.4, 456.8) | 0.00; 10.4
